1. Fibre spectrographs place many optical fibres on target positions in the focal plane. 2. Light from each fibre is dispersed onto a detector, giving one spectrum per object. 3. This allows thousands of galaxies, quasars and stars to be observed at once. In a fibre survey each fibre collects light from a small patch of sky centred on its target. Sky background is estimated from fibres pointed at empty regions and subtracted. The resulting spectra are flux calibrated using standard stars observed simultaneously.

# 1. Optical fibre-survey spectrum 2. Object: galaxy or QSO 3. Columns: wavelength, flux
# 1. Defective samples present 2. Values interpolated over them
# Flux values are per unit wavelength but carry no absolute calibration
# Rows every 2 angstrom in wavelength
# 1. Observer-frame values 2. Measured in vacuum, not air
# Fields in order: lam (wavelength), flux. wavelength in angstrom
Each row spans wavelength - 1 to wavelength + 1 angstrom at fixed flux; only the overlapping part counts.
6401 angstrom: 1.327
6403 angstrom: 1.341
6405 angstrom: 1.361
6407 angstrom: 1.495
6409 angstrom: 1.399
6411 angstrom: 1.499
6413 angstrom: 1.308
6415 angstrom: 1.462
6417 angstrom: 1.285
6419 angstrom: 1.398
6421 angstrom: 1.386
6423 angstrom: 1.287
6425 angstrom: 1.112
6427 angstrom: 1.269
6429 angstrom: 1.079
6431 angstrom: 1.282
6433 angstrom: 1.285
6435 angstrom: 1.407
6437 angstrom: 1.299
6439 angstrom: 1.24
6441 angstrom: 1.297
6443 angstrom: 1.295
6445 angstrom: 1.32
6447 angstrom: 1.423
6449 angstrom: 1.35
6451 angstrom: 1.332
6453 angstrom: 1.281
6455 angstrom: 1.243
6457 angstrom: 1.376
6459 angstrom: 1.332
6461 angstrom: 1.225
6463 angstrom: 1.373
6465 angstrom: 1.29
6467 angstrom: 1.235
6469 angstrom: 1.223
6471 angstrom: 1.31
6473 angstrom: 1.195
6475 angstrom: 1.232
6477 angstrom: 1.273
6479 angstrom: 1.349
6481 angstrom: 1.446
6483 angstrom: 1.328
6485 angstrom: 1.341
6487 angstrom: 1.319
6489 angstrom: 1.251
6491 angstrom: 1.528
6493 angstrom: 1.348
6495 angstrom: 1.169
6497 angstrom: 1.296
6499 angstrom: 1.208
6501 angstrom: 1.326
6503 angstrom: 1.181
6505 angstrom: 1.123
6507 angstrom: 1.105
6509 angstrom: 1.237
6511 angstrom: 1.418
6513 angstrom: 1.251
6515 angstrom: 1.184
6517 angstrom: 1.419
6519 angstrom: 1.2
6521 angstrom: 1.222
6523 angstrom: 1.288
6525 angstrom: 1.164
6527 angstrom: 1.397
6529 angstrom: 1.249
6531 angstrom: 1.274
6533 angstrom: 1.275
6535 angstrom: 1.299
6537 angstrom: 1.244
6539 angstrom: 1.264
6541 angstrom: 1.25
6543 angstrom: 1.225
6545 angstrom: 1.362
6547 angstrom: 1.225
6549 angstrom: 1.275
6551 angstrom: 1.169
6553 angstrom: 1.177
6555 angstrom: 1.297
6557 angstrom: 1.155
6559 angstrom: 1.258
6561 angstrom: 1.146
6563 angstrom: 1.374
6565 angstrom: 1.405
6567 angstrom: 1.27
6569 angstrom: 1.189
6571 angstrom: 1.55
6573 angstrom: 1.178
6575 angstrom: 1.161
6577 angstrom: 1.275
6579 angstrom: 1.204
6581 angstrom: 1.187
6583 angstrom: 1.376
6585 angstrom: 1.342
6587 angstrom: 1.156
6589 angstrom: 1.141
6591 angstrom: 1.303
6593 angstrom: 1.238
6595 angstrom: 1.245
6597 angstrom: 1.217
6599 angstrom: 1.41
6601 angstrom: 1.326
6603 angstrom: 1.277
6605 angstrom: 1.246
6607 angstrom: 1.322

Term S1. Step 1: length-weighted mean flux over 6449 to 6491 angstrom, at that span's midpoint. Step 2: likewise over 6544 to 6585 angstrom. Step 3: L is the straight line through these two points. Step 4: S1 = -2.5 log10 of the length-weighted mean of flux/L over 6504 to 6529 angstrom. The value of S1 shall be 0.03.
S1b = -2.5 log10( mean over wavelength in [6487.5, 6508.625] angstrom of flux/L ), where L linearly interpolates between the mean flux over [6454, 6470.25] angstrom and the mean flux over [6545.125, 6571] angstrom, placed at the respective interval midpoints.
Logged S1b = 0.020 mag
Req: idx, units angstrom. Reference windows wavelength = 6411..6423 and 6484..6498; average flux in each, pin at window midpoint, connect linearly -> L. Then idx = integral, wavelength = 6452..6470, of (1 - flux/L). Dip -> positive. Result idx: 0.75 angstrom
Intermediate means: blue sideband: 1.37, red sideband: 1.32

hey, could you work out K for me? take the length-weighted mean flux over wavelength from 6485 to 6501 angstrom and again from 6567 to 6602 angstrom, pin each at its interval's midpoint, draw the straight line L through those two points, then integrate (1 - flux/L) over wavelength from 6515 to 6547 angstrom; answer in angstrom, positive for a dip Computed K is 0.5 angstrom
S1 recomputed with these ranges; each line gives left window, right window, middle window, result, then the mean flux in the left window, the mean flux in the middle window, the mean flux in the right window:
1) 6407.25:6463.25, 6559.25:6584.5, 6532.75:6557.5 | 0.03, 1.32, 1.25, 1.28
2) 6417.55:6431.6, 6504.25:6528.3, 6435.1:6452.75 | -0.05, 1.26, 1.32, 1.25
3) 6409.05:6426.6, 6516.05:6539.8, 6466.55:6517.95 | 0.01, 1.34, 1.28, 1.27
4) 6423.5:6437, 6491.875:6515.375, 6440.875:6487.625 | -0.06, 1.25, 1.31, 1.24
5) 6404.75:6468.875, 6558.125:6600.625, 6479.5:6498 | -0.03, 1.32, 1.34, 1.27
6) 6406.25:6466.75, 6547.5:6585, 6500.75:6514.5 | 0.05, 1.32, 1.23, 1.26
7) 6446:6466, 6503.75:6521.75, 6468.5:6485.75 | -0.01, 1.32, 1.3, 1.24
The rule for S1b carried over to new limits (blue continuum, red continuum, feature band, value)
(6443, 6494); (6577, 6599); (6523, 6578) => 0.006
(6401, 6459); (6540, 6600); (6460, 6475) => 0.038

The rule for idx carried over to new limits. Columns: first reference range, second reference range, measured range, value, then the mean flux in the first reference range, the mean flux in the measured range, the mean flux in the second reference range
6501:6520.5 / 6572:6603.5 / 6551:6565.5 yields 0.0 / 1.24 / 1.25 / 1.25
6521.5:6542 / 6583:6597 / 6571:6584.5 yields -0.1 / 1.27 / 1.26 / 1.25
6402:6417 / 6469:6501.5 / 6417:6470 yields 2.5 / 1.4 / 1.29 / 1.3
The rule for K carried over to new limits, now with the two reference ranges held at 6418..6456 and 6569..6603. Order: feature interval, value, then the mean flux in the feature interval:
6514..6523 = 0.14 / 1.26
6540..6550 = 0.06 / 1.27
